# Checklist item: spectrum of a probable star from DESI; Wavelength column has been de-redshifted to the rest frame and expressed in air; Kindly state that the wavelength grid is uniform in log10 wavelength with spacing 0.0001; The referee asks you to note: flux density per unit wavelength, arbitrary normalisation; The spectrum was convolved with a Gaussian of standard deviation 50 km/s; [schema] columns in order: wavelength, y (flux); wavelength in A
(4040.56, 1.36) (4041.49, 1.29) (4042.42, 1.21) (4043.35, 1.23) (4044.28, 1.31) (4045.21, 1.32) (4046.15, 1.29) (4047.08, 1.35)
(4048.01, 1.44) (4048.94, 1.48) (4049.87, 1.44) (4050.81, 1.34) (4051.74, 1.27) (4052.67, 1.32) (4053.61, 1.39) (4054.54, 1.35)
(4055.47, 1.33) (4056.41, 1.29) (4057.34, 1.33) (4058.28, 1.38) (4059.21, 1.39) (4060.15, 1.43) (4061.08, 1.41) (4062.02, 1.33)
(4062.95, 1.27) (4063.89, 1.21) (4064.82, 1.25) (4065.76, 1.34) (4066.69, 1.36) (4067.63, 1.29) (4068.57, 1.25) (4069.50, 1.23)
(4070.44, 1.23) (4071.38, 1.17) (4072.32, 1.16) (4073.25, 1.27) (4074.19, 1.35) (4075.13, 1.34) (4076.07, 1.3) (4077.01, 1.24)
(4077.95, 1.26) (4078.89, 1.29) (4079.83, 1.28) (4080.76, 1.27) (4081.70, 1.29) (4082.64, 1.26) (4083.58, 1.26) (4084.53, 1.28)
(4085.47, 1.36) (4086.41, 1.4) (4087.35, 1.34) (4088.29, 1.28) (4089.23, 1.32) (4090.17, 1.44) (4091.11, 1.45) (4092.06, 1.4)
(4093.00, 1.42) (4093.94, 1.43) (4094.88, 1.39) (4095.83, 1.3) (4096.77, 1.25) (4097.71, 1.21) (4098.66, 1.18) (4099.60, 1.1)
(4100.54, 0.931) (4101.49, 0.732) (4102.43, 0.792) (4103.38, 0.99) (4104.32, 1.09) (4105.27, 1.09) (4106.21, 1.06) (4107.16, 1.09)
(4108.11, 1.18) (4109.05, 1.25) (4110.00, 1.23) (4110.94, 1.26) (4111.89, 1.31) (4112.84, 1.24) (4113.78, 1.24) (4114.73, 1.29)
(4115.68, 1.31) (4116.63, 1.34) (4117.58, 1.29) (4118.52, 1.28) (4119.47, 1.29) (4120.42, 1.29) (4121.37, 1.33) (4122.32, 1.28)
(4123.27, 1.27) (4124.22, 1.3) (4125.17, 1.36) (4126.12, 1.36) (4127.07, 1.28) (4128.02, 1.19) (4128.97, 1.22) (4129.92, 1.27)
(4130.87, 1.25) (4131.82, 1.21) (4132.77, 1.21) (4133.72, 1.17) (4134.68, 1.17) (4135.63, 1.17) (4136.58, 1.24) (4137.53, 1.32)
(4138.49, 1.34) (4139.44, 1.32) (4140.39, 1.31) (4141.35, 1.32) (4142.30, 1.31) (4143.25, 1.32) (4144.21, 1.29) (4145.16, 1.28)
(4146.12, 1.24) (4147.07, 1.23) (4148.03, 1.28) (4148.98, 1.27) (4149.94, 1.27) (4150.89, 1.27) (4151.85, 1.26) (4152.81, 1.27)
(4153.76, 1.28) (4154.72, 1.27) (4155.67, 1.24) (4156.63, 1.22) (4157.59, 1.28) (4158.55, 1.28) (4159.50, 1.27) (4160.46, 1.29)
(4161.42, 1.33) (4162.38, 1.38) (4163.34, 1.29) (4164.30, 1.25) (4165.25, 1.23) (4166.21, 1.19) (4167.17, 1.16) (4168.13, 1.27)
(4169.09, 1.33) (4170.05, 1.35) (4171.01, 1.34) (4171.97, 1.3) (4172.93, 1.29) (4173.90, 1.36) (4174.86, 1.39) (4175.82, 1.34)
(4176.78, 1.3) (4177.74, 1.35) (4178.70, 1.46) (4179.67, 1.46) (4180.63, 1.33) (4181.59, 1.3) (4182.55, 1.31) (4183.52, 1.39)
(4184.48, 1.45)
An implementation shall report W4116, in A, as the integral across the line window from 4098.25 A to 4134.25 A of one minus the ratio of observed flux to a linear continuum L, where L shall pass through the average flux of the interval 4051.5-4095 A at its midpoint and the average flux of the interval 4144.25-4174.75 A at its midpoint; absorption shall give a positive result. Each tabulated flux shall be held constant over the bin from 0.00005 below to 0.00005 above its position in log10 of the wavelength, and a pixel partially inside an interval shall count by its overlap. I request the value 2.7 A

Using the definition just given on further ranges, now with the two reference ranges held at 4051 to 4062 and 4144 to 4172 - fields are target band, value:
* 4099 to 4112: 2.4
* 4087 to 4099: -0.2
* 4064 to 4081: 0.9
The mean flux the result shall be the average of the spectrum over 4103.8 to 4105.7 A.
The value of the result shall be 1.09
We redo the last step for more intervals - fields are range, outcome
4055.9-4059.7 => 1.34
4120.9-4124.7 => 1.29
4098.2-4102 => 0.985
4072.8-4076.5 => 1.31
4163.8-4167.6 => 1.21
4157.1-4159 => 1.28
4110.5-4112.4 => 1.28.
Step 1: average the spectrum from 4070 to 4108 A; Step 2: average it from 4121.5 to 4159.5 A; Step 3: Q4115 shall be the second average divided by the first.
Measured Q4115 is 1.03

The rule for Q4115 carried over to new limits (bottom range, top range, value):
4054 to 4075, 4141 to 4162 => 0.98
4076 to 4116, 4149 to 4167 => 1.03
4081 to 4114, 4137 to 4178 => 1.05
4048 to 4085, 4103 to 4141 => 0.95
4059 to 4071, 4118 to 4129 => 0.99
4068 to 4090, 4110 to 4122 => 1.00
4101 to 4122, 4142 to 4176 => 1.09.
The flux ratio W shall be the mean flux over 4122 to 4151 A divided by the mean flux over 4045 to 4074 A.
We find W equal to 0.96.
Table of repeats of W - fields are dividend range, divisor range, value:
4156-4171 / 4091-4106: 1.10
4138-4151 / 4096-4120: 1.11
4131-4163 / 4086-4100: 0.96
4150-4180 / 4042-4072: 0.98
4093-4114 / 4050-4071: 0.88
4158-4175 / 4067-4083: 1.02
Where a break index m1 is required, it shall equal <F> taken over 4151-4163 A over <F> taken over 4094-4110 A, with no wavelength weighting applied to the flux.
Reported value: 1.1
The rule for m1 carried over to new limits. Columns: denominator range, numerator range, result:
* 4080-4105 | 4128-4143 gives 1.01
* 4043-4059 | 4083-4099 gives 0.99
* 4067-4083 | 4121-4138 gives 0.99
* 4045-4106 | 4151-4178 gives 1.01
